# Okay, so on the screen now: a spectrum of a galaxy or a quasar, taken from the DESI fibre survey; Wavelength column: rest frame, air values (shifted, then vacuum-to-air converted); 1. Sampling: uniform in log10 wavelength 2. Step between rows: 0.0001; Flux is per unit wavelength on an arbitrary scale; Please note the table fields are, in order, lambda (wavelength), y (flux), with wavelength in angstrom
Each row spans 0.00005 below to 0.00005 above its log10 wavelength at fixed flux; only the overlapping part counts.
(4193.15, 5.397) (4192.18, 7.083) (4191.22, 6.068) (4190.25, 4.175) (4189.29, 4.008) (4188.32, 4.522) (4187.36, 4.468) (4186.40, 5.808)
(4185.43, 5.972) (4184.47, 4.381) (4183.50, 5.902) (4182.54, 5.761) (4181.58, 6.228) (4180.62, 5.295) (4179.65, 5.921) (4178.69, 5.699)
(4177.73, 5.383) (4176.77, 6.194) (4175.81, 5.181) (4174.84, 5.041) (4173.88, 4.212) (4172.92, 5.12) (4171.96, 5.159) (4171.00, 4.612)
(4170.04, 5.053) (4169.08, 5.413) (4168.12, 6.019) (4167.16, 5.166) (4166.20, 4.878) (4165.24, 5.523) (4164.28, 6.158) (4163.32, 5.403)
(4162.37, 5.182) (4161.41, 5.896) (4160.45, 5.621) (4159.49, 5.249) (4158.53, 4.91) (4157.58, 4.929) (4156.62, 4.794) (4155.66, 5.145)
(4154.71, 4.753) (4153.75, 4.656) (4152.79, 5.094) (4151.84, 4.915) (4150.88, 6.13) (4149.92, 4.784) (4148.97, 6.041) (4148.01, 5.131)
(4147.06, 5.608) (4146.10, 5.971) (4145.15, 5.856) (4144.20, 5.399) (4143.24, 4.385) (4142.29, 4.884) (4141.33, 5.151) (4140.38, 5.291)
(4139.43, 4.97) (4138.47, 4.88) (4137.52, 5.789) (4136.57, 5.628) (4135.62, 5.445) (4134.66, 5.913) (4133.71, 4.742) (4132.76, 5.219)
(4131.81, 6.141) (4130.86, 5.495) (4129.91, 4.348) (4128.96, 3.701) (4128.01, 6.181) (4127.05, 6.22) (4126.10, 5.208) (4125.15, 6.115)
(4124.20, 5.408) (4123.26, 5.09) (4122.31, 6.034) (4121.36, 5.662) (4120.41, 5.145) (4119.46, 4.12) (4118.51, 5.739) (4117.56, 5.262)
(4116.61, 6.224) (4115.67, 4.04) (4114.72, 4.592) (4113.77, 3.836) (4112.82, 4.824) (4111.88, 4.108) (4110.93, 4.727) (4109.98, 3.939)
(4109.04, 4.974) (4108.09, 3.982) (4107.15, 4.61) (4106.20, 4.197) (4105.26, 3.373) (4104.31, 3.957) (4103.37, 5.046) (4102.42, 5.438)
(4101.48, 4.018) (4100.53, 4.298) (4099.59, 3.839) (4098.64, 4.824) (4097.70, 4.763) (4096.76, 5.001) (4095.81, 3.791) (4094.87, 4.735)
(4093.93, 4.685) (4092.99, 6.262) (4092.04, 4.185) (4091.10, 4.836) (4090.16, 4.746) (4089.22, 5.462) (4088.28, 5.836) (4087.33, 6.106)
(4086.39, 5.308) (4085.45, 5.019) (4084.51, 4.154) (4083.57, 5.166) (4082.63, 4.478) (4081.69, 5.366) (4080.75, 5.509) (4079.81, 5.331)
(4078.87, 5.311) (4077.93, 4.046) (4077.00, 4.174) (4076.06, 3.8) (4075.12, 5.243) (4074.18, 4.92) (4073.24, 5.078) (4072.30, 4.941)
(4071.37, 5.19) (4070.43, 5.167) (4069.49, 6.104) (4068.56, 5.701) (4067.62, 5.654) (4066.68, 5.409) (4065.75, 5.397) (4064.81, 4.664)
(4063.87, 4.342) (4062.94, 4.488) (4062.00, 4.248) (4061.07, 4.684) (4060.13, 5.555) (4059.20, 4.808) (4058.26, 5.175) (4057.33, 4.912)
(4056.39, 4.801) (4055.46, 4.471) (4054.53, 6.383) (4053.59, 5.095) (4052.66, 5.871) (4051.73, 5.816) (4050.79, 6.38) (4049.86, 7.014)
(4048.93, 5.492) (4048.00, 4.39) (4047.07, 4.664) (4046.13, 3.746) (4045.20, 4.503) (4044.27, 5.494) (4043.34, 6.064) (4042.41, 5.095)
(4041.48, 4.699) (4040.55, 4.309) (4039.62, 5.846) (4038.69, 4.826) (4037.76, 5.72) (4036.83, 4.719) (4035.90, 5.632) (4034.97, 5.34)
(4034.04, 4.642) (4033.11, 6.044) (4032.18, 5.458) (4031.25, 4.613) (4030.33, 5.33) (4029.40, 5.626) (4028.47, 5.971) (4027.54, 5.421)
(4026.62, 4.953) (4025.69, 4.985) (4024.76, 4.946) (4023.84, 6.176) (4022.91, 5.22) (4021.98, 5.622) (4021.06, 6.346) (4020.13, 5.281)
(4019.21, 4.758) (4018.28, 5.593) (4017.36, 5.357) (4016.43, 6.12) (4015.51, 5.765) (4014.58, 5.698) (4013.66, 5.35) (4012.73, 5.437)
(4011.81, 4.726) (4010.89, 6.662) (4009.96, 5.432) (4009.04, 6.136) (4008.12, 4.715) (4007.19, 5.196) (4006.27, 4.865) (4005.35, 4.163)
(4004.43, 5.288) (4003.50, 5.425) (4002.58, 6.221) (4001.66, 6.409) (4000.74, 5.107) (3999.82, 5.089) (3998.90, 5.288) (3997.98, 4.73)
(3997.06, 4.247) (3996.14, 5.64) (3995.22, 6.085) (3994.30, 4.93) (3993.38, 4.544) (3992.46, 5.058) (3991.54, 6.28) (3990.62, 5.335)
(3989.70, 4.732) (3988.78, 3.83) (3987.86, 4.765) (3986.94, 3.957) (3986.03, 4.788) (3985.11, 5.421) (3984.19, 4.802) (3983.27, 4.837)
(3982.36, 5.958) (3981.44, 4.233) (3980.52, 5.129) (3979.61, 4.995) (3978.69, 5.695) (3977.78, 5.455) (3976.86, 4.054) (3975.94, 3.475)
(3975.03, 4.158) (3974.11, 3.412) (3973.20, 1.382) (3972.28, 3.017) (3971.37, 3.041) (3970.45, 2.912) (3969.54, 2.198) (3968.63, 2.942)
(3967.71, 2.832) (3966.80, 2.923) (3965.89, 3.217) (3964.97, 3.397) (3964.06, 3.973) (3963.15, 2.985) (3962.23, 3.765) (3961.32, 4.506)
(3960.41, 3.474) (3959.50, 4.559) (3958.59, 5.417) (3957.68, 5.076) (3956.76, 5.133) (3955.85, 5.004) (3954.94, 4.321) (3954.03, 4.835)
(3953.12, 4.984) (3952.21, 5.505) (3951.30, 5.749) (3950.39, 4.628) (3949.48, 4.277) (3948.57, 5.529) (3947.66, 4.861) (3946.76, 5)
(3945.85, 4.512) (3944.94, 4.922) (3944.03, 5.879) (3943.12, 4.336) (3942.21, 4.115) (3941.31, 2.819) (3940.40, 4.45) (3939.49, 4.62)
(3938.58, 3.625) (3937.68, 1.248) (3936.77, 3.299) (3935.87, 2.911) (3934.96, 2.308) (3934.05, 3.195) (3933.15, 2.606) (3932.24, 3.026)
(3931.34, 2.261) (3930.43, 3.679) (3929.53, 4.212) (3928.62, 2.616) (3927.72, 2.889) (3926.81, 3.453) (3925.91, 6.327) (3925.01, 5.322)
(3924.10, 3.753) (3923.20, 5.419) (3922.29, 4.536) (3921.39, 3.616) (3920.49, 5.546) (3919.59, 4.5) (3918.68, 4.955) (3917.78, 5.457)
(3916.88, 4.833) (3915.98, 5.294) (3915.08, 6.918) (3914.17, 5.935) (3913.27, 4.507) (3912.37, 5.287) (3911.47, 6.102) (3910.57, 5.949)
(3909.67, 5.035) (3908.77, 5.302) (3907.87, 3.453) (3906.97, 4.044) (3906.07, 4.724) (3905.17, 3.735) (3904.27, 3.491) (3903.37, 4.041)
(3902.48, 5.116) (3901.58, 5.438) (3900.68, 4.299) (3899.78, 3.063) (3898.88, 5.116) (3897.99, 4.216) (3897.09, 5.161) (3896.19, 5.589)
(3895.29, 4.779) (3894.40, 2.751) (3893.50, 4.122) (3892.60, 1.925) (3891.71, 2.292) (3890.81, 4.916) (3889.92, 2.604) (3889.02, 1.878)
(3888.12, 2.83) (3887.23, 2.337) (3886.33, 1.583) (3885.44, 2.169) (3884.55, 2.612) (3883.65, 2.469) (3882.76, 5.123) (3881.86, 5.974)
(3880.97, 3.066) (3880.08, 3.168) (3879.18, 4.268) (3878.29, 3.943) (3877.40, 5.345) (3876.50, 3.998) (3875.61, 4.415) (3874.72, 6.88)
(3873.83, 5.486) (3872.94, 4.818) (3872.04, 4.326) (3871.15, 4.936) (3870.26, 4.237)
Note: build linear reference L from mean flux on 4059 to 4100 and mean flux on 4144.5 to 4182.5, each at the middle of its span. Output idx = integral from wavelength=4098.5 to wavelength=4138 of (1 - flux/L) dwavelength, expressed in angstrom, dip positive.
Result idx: 1.57 angstrom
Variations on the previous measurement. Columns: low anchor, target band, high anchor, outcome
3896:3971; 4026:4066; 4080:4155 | -3.69 angstrom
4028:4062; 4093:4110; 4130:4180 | 2.56 angstrom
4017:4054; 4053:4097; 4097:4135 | 0.78 angstrom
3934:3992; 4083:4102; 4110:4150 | 0.51 angstrom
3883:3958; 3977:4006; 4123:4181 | -3.63 angstrom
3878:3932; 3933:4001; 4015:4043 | 6.58 angstrom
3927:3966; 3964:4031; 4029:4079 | -3.86 angstrom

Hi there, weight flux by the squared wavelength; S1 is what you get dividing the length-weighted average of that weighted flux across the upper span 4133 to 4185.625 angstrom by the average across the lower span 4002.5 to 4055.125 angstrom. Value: 1.06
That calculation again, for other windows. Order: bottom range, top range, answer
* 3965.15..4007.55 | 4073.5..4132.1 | 1.14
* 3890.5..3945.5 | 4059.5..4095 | 1.28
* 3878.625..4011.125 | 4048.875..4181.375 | 1.28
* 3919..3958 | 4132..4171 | 1.40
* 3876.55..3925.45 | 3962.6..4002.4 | 1.07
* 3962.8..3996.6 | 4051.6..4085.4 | 1.24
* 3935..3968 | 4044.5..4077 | 1.28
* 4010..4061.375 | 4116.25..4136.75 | 1.06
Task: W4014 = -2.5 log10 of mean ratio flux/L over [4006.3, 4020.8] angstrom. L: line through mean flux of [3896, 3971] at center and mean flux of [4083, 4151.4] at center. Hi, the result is -0.19 mag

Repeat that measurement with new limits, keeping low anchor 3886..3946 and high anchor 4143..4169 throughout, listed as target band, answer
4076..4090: -0.017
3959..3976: 0.313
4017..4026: -0.171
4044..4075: -0.072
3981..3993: -0.104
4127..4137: -0.025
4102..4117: 0.139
